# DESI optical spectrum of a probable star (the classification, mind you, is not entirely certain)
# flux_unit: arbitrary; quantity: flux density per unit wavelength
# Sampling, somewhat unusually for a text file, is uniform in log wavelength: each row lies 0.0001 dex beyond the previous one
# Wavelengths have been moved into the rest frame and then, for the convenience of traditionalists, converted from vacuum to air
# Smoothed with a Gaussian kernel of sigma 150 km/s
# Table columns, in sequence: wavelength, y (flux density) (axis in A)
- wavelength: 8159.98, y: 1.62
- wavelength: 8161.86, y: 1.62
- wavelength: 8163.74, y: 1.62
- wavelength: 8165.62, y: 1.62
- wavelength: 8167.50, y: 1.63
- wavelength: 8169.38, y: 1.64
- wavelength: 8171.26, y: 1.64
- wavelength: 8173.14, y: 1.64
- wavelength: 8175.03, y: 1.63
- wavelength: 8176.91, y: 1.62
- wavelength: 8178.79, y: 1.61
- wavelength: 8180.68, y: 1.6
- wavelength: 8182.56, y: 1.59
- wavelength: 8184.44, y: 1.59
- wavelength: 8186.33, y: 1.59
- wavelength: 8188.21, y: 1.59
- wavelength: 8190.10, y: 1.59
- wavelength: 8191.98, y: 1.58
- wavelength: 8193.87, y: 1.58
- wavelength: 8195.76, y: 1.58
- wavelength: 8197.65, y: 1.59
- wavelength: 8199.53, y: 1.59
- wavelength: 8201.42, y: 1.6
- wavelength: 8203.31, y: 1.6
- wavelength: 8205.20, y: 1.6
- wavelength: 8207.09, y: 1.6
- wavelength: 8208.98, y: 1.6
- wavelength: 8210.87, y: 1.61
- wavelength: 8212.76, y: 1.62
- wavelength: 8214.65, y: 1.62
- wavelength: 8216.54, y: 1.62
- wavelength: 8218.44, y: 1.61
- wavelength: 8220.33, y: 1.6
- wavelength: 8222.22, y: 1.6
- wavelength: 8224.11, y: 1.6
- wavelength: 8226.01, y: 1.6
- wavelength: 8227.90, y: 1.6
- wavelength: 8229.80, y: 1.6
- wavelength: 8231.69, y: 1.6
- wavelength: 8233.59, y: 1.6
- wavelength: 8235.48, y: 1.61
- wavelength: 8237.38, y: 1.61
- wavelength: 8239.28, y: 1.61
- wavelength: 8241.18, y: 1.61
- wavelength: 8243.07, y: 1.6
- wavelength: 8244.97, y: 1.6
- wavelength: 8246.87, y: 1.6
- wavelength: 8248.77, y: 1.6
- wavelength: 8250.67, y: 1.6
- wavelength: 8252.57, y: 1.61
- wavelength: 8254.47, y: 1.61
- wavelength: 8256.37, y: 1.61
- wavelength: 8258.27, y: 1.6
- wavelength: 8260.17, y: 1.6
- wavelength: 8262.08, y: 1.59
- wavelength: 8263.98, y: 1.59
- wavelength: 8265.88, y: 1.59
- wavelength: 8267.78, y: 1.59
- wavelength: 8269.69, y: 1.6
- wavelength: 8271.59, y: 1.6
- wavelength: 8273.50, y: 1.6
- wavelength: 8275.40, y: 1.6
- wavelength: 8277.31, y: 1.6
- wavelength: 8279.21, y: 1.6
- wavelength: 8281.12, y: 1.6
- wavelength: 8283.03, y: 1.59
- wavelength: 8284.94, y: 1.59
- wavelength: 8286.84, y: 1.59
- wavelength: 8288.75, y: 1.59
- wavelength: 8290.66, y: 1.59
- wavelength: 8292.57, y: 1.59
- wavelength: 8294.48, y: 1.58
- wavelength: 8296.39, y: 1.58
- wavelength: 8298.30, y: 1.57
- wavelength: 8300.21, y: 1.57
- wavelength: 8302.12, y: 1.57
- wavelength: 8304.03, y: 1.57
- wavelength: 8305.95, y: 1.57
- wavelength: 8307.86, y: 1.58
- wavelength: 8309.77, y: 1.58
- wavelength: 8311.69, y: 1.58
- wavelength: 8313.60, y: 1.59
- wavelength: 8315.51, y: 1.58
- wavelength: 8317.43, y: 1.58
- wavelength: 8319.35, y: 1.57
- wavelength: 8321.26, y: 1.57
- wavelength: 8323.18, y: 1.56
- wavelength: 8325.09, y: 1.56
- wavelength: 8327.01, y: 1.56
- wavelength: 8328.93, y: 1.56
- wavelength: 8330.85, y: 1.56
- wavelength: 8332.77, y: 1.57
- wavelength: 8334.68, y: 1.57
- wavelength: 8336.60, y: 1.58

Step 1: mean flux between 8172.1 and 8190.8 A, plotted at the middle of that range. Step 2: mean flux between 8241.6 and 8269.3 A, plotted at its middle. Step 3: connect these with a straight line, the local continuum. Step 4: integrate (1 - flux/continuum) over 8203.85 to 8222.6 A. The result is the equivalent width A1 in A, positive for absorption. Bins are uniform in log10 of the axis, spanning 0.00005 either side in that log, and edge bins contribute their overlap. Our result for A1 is -0.1 A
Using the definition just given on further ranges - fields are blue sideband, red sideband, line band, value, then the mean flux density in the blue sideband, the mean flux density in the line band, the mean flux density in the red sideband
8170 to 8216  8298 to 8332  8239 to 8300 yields -0.5 A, 1.6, 1.6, 1.57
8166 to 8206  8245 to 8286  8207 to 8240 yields -0.1 A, 1.6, 1.61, 1.6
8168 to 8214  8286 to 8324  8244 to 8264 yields -0.2 A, 1.6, 1.6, 1.58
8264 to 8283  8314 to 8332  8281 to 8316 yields 0.0 A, 1.6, 1.58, 1.57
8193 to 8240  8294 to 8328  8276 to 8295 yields -0.1 A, 1.6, 1.59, 1.57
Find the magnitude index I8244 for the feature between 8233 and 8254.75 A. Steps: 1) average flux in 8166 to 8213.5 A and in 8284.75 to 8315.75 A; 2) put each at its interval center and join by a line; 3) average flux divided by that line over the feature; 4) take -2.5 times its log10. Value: -0.01 mag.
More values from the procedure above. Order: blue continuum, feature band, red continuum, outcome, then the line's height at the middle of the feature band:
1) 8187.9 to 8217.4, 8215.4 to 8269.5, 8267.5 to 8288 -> 0.00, 1.6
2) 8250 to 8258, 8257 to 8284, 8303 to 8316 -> 0.00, 1.6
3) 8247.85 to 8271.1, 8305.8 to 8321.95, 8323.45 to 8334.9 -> 0.00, 1.57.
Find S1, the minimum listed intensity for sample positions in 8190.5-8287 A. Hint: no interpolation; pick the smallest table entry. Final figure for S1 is 1.58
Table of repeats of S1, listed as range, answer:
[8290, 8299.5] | 1.57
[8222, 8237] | 1.6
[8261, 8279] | 1.59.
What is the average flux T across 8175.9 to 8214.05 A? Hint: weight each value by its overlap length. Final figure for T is 1.6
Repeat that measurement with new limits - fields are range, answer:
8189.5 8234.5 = 1.6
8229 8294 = 1.6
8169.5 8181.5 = 1.62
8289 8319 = 1.58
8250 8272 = 1.6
